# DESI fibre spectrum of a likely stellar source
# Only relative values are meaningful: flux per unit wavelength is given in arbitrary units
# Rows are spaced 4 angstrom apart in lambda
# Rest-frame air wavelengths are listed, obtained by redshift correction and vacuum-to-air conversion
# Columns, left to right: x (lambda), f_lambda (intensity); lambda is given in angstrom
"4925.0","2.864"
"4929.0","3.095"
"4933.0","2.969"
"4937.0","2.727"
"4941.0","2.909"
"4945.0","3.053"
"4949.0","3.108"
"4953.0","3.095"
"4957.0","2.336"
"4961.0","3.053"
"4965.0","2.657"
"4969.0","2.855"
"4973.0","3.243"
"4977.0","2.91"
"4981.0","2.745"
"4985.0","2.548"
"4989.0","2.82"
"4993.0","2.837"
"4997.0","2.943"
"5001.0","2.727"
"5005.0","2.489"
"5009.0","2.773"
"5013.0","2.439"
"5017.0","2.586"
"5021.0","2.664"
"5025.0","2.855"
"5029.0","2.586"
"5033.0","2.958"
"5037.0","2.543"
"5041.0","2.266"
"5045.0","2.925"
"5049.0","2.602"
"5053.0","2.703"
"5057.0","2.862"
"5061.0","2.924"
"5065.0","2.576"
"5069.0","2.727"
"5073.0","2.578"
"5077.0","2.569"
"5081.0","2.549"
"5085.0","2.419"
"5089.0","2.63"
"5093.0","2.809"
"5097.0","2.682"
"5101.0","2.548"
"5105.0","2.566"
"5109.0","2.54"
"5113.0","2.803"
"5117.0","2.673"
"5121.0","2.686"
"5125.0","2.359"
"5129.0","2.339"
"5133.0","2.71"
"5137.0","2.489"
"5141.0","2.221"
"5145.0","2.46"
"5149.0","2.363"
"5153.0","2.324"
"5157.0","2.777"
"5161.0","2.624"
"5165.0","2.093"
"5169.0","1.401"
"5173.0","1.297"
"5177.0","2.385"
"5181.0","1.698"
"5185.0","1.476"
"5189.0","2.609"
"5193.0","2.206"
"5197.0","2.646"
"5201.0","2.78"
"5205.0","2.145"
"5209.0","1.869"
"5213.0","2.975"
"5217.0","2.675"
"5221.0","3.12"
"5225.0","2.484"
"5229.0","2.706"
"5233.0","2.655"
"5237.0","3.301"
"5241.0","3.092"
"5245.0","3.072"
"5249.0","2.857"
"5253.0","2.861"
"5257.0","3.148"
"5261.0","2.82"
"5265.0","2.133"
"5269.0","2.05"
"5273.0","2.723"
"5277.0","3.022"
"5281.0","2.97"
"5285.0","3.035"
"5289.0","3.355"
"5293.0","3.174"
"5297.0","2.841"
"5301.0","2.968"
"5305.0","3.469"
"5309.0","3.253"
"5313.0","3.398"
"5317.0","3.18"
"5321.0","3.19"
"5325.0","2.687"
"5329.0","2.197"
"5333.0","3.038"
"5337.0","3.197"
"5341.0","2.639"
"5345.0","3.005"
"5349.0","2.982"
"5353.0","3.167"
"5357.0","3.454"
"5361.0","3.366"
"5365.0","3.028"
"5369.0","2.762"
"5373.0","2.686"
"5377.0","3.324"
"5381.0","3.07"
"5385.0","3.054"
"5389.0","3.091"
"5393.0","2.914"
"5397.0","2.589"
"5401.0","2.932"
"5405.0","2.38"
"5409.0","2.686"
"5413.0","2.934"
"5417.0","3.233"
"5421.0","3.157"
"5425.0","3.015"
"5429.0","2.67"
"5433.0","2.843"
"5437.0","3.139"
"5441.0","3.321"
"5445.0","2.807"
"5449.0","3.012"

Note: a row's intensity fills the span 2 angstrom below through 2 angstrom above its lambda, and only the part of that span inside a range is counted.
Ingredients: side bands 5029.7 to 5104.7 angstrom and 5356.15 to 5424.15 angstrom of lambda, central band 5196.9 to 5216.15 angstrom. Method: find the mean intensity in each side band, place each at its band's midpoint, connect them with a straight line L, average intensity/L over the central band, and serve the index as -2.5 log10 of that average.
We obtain 0.13 mag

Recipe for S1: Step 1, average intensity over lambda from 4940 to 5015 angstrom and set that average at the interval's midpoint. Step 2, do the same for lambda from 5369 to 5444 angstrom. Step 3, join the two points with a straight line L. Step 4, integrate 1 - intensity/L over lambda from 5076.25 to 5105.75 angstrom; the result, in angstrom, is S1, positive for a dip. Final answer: 2.6 angstrom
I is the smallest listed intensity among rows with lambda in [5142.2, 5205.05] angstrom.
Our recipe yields 1.297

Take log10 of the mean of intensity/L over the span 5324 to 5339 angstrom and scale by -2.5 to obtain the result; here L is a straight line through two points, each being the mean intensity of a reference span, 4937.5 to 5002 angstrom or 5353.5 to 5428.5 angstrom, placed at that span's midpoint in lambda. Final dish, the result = 0.07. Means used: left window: 2.86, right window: 2.98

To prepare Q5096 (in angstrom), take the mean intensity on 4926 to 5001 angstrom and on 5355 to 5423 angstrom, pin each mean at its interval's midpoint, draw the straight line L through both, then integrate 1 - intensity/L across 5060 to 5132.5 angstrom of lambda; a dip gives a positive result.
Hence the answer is 7.5 angstrom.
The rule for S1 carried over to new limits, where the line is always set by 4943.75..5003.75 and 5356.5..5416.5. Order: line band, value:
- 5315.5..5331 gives 0.7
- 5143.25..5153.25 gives 1.7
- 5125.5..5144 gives 2.9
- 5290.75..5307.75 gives -1.1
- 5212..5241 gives 0.5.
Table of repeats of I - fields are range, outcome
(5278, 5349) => 2.197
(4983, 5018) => 2.439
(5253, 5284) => 2.05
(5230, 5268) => 2.133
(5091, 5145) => 2.221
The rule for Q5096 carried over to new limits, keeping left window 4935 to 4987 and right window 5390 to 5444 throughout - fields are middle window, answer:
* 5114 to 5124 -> 0.8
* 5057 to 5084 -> 2.0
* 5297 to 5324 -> -2.7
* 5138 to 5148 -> 1.8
